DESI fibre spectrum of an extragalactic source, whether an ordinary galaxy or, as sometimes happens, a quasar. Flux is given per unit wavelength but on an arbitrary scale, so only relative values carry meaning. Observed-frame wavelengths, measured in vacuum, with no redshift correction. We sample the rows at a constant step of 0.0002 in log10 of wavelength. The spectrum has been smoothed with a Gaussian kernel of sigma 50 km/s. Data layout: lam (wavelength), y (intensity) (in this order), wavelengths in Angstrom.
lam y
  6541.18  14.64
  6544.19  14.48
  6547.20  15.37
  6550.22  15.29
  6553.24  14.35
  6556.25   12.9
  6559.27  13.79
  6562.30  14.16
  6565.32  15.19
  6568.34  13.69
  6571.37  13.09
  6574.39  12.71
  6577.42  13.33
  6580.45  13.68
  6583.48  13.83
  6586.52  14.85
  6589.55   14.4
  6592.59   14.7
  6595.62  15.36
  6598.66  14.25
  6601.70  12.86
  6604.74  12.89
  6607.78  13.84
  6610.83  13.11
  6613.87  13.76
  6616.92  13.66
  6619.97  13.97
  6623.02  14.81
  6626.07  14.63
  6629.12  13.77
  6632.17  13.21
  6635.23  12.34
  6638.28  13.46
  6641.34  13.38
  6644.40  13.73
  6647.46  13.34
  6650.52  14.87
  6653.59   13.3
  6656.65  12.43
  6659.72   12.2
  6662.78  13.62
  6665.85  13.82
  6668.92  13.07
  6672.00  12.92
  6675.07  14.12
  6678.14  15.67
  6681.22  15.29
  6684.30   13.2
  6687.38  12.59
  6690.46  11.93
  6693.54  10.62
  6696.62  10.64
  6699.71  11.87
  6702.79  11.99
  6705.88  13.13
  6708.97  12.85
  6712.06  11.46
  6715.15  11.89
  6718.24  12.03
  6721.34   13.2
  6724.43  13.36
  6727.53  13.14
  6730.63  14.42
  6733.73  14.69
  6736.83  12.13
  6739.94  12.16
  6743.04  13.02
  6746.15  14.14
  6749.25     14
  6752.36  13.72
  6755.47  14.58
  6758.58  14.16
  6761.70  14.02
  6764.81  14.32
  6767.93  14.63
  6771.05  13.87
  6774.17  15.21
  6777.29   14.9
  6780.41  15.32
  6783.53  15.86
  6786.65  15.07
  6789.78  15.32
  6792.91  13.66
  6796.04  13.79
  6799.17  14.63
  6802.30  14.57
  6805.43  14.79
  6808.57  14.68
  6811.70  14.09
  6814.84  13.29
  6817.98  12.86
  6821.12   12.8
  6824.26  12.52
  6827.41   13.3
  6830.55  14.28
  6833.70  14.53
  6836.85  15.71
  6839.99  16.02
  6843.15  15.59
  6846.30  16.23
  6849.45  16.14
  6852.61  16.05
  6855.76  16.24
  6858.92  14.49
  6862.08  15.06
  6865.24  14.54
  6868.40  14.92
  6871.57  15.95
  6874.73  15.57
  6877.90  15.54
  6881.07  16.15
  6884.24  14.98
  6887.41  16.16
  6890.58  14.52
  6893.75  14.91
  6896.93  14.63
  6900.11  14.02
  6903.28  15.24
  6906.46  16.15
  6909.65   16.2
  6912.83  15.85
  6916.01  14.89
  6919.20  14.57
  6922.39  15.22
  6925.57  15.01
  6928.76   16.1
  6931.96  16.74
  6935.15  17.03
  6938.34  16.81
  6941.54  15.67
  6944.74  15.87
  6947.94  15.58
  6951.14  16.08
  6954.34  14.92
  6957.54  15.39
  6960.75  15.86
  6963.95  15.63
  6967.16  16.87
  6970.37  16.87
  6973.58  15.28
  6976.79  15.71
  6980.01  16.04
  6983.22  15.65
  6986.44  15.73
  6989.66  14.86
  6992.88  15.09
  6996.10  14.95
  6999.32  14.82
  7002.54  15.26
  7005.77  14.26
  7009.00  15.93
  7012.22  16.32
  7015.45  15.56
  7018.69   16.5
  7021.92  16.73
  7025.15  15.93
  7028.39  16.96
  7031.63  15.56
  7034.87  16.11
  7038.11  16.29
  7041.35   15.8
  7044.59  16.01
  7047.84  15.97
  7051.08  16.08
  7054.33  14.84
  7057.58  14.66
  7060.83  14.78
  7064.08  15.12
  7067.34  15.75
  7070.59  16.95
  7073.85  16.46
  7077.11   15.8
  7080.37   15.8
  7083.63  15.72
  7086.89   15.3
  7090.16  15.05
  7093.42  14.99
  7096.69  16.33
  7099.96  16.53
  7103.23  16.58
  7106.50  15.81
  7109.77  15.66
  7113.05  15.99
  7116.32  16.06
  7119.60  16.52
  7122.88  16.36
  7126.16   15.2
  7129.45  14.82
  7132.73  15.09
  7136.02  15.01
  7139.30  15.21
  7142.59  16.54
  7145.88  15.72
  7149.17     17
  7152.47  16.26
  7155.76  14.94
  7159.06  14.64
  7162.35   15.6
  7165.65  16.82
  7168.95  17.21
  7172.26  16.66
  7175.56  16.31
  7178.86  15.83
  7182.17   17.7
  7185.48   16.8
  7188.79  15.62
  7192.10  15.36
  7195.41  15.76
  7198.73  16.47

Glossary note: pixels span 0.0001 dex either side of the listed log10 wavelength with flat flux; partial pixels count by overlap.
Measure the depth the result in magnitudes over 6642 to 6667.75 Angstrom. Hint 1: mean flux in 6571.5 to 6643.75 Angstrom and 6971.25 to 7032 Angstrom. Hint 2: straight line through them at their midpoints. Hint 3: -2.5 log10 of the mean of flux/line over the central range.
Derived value 0.05 mag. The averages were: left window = 13.8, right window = 15.7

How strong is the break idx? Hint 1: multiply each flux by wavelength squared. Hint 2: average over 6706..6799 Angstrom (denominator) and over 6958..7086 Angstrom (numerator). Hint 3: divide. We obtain 1.23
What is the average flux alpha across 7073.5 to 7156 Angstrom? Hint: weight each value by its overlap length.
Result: 15.8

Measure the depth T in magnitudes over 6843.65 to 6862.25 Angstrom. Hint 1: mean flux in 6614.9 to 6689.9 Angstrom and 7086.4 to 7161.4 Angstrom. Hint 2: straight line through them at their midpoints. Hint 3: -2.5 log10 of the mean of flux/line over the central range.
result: -0.09 mag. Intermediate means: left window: 13.6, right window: 15.7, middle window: 15.7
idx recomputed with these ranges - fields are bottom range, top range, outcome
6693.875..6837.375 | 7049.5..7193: 1.28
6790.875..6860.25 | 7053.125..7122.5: 1.17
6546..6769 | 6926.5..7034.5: 1.29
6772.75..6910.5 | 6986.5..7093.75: 1.11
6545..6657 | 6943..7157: 1.30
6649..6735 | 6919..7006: 1.30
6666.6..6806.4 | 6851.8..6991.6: 1.21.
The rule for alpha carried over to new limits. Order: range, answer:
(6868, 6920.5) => 15.3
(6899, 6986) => 15.8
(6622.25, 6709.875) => 13.2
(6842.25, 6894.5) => 15.5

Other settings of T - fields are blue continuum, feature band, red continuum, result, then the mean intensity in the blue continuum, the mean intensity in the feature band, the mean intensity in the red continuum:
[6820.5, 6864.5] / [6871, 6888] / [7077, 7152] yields -0.04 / 15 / 15.7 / 15.8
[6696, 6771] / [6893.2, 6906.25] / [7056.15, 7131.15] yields -0.03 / 13.2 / 14.8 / 15.8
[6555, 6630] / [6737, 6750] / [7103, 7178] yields 0.10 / 13.9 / 13.2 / 15.9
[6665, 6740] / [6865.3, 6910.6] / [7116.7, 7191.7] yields -0.08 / 12.9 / 15.3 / 16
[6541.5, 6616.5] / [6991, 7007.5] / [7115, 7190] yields 0.04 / 14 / 14.9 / 16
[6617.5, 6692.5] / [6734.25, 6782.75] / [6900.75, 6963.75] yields 0.02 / 13.6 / 14.1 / 15.7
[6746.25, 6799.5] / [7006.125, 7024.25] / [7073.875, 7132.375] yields -0.04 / 14.5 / 16.1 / 15.8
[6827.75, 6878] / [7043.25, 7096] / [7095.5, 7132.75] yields 0.02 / 15.4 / 15.6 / 15.9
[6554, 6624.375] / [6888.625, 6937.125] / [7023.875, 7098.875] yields -0.02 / 13.9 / 15.4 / 15.8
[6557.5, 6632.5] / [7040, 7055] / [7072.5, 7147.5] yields -0.02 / 13.9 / 15.8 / 15.8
